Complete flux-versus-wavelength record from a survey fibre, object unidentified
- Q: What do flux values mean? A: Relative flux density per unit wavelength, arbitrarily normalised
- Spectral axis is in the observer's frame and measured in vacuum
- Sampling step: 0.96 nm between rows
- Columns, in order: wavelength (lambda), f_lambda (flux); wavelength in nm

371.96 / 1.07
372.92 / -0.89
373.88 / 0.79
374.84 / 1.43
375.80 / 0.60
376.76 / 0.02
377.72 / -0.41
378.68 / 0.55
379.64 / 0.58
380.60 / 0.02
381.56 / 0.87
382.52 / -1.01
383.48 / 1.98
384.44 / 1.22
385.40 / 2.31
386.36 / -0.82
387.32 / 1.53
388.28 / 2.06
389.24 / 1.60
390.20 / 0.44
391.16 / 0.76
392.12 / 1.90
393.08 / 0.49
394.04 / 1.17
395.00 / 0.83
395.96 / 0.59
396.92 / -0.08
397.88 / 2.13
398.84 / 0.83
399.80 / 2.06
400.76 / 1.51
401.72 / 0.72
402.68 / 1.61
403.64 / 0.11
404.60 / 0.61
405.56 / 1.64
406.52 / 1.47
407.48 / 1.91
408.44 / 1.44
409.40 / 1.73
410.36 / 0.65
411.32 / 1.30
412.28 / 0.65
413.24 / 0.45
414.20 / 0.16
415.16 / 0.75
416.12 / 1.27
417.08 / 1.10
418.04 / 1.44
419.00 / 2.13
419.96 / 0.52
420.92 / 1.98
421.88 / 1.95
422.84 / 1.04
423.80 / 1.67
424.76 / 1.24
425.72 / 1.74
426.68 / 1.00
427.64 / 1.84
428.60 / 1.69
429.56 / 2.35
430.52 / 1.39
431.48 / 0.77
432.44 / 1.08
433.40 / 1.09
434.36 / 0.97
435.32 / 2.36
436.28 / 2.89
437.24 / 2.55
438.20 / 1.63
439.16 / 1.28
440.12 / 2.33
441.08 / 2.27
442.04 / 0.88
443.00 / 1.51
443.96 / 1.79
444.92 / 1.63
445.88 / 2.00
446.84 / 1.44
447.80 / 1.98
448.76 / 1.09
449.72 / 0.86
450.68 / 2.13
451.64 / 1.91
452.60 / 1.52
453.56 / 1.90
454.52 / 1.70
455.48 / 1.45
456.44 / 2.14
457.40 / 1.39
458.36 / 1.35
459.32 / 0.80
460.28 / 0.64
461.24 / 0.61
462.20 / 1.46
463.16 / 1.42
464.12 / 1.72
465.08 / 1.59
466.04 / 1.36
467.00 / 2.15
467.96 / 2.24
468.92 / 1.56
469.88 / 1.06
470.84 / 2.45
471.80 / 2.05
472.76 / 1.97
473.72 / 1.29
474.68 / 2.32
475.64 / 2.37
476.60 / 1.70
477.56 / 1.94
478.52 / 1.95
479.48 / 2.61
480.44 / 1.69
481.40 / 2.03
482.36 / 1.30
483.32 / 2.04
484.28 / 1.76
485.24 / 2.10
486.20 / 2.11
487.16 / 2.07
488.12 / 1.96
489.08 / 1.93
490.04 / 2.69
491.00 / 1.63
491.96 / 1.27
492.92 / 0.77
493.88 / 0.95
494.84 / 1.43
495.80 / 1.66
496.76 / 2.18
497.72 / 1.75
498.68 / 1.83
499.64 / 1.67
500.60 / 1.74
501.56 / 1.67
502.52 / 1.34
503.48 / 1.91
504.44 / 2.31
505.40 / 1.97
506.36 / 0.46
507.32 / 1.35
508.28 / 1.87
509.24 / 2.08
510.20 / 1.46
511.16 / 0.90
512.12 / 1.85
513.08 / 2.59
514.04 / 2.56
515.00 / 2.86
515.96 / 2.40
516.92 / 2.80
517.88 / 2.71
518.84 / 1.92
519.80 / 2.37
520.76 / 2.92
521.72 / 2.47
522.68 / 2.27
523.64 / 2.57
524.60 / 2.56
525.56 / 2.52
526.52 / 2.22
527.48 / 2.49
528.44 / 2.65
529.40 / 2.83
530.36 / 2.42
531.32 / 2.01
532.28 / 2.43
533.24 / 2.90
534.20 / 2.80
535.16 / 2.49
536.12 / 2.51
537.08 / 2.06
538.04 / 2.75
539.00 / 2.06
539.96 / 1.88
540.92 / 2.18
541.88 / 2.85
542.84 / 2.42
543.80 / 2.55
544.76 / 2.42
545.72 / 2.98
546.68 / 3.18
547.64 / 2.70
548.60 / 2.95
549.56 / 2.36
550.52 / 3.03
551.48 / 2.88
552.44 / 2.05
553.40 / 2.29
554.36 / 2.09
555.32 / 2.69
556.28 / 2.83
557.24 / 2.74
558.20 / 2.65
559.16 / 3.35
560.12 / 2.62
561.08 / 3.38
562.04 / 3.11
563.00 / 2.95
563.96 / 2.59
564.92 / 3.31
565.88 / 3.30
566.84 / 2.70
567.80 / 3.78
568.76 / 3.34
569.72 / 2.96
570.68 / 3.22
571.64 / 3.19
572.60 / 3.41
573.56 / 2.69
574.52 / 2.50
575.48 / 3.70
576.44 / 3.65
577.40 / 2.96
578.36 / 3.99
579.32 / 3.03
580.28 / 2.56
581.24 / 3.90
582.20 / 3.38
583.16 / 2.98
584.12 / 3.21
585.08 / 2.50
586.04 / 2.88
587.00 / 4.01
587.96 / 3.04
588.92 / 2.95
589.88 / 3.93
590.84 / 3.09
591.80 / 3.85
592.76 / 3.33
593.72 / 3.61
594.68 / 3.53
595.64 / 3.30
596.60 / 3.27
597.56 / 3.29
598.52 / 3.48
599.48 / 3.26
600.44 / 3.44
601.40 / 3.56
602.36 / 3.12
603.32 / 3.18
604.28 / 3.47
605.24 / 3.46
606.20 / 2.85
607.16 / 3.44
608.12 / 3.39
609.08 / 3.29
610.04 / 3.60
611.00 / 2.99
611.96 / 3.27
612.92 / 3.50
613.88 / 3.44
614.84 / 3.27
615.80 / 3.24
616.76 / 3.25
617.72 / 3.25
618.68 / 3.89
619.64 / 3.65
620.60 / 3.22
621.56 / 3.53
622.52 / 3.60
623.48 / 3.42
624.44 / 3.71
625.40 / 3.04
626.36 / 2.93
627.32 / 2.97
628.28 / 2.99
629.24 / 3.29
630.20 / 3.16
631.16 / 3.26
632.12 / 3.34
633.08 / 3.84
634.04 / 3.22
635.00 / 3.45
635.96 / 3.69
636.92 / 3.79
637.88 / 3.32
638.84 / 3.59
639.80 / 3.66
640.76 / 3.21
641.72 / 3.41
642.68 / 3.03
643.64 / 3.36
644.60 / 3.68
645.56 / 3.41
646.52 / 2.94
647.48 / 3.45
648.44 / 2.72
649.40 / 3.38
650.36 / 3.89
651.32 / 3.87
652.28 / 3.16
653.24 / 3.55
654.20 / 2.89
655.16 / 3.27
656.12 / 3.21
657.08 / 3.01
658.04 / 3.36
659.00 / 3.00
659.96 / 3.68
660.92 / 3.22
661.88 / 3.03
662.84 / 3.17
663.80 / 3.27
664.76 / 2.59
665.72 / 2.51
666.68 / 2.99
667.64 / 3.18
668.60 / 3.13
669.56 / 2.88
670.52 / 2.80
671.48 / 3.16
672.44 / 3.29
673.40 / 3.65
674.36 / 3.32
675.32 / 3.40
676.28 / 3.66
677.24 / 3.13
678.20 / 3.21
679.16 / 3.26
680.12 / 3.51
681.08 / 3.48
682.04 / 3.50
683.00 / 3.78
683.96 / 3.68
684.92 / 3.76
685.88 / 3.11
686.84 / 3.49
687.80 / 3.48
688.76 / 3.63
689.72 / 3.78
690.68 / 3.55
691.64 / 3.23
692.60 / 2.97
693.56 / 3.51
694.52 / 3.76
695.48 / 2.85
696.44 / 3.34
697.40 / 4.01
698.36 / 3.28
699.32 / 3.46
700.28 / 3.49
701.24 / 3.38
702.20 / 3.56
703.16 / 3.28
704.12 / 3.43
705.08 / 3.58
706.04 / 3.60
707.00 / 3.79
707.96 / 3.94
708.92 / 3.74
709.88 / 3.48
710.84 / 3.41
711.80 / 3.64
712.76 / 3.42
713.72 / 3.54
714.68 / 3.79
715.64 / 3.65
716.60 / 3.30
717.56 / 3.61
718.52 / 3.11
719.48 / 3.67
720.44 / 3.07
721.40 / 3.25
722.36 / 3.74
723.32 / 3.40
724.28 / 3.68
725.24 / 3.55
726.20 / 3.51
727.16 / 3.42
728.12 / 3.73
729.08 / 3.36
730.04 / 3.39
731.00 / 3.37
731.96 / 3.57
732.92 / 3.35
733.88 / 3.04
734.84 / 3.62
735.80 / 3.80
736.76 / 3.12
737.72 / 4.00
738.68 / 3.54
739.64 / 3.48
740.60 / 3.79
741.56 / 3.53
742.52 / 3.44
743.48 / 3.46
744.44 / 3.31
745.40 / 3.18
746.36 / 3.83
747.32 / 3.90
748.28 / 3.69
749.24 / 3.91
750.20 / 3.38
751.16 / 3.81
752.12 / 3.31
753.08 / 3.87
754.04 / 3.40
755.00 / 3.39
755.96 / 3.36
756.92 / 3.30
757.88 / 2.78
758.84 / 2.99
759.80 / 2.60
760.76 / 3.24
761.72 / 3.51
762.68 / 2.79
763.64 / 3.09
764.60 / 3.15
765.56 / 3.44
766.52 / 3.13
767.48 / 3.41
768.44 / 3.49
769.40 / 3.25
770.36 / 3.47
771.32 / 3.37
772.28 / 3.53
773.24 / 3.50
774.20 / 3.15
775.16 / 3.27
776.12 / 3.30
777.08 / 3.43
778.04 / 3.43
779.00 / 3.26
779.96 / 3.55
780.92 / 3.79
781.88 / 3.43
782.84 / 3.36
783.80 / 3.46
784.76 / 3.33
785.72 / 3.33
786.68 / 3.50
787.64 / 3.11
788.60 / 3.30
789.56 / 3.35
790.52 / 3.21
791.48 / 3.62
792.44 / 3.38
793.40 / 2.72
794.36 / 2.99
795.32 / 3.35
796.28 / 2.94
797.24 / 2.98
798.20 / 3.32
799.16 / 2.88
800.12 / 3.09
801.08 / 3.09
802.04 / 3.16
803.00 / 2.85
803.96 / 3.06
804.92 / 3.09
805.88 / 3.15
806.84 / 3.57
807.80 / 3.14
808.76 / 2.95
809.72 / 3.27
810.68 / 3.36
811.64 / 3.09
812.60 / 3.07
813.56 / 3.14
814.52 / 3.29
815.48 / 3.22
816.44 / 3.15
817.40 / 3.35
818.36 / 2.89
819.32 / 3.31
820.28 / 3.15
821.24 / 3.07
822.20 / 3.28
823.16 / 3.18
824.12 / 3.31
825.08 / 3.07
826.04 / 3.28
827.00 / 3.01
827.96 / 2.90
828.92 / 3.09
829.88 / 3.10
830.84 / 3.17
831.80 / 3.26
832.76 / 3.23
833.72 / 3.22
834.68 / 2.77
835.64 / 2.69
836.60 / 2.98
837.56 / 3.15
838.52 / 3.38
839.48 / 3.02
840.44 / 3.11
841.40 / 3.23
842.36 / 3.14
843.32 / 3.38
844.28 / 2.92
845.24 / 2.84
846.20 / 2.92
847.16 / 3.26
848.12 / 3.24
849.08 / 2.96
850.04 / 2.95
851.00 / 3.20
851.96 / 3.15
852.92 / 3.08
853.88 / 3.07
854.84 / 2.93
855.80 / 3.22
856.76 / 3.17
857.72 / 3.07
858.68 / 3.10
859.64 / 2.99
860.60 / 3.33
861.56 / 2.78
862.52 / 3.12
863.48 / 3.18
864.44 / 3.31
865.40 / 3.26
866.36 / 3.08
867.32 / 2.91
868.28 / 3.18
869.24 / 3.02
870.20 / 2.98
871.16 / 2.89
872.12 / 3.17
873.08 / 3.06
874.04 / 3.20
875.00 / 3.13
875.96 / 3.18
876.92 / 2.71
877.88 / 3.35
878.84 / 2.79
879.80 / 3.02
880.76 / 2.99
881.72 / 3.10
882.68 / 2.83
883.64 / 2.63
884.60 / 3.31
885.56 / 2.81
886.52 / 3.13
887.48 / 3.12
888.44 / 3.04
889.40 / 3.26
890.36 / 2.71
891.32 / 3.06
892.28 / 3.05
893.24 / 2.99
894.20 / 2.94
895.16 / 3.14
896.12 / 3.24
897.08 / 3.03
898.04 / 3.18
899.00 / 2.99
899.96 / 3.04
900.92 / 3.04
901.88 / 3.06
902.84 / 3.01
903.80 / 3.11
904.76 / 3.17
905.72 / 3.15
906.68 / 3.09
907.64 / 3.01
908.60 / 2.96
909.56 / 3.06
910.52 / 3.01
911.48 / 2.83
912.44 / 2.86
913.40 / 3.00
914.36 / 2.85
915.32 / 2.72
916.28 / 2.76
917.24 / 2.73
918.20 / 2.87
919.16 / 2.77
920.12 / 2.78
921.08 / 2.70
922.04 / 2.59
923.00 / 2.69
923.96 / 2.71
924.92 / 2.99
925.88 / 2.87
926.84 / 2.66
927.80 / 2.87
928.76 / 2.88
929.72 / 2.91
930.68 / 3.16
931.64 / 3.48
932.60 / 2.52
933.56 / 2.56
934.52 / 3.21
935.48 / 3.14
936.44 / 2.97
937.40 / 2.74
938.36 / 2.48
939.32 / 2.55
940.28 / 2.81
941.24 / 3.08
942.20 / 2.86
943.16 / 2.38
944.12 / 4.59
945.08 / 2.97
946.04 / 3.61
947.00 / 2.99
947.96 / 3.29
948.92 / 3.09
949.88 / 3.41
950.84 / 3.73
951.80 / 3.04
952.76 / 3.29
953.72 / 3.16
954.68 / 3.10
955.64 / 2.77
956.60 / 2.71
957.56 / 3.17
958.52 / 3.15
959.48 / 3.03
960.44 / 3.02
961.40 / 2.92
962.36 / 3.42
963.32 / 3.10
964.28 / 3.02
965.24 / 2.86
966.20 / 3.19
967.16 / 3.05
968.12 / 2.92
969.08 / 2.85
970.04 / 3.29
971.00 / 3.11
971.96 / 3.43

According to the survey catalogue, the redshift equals 0.286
